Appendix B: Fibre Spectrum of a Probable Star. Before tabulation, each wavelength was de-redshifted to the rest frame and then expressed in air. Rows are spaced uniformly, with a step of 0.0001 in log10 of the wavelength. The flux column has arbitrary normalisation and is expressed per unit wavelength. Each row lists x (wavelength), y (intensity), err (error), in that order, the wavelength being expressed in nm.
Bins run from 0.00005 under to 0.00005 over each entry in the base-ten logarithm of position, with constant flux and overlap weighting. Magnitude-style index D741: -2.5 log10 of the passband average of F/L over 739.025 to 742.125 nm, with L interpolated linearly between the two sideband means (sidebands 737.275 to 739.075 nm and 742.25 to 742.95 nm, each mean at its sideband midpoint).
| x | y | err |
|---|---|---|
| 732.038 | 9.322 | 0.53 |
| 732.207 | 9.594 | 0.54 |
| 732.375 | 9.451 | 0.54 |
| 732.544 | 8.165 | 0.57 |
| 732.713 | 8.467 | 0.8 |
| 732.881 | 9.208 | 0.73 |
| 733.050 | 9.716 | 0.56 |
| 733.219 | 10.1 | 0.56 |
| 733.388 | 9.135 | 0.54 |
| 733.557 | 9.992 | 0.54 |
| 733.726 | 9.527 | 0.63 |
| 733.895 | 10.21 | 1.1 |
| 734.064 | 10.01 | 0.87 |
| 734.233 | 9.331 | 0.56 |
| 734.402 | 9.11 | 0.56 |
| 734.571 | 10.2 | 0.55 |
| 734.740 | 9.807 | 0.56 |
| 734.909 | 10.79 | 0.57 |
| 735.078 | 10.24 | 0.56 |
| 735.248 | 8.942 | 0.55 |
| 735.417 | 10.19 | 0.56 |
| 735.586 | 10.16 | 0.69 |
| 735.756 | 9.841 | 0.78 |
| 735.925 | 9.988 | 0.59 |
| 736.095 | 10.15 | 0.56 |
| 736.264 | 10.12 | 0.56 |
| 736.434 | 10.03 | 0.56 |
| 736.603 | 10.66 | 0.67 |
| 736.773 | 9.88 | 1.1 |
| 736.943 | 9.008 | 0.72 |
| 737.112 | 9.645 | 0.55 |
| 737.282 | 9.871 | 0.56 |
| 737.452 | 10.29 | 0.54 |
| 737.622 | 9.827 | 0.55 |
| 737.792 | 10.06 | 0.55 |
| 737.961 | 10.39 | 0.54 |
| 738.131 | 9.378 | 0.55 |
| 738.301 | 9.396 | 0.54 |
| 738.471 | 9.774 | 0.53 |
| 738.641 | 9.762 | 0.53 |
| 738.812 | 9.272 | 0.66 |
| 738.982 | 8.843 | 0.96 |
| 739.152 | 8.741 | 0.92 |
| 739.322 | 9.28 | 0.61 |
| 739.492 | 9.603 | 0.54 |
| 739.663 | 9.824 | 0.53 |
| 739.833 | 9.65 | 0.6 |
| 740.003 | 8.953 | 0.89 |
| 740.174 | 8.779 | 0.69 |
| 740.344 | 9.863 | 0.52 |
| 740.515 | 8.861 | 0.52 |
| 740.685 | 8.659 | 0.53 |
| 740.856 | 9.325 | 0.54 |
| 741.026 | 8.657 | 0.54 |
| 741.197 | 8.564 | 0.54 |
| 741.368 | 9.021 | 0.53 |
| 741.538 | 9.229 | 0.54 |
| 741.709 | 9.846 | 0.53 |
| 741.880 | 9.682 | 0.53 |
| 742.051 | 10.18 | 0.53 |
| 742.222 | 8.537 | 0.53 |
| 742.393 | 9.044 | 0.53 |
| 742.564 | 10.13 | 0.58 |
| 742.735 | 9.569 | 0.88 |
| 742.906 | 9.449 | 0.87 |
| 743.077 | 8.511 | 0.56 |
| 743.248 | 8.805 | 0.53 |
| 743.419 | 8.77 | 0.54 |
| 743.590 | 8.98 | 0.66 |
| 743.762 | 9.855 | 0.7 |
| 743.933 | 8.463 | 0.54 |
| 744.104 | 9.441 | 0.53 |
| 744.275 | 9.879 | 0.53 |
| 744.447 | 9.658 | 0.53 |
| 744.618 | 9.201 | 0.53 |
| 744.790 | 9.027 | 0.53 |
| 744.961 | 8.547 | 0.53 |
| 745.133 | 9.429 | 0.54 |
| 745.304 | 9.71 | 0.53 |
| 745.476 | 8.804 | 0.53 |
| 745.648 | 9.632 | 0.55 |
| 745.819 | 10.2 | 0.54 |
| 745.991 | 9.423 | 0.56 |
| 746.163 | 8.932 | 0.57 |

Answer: 0.04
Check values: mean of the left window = 9.7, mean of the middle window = 9.25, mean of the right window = 9.47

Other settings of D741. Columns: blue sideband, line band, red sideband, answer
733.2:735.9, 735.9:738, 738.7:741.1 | -0.049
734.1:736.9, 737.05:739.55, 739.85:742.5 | -0.005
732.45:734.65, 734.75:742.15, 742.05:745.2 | -0.030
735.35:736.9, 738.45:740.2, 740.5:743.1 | 0.033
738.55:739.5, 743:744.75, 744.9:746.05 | 0.024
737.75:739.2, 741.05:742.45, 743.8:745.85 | 0.021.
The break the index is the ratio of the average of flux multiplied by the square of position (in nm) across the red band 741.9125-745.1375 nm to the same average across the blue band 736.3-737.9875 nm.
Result 0.94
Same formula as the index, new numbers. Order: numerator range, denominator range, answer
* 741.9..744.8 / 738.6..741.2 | 1.02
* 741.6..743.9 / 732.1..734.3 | 1.01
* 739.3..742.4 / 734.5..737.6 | 0.94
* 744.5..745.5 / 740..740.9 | 1.02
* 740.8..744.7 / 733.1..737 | 0.96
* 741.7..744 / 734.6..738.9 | 0.95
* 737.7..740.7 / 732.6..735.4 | 0.99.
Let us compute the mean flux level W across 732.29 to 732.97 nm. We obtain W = 8.84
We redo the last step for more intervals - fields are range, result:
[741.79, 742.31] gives 9.46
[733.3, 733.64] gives 9.56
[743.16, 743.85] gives 9.1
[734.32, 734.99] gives 9.98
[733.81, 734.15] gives 10.1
